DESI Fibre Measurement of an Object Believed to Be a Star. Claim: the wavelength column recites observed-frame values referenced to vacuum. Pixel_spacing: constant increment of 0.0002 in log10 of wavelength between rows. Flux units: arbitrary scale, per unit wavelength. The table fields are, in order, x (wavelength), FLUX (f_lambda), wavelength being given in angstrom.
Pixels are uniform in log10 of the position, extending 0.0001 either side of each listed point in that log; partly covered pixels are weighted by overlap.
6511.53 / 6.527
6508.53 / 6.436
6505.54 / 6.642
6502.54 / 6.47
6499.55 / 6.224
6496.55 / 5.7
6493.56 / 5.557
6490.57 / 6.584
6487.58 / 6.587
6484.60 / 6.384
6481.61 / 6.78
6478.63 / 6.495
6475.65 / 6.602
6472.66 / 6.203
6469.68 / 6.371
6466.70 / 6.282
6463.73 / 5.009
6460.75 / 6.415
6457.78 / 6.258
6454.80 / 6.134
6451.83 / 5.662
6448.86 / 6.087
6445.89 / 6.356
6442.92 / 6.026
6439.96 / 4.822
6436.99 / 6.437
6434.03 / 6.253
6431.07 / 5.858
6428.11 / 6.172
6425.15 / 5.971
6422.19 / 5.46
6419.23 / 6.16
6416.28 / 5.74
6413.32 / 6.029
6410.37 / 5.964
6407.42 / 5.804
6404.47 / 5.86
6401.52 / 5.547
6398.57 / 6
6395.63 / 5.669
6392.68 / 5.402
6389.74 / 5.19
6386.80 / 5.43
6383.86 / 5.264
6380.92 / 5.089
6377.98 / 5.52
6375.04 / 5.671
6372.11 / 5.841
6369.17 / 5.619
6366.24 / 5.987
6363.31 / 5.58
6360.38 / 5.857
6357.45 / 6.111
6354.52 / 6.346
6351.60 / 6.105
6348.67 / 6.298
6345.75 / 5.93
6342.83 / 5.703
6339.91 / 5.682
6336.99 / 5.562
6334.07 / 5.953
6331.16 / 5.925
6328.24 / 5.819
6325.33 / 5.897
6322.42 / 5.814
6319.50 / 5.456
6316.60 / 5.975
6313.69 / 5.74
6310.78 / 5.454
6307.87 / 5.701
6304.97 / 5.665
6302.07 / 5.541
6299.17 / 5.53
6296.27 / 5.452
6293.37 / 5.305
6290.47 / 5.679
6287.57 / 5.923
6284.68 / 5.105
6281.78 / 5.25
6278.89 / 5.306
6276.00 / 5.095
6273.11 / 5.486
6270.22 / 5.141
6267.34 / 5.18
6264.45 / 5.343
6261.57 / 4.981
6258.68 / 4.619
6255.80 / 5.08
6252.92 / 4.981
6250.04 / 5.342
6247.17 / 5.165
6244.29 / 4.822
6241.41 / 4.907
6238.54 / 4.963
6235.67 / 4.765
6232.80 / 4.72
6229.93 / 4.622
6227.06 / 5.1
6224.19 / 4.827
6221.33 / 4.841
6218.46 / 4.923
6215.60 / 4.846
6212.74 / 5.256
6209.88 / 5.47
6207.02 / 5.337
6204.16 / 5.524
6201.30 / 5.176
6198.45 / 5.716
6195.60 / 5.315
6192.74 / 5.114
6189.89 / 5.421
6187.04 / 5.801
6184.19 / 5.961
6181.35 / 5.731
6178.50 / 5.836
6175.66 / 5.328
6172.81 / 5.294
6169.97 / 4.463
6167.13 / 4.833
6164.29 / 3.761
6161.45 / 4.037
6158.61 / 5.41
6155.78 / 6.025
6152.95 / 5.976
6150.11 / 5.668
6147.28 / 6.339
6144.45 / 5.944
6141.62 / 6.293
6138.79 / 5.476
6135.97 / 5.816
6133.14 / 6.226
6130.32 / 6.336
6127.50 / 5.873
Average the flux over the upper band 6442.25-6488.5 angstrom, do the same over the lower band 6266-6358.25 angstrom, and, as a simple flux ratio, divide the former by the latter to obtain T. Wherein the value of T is 1.10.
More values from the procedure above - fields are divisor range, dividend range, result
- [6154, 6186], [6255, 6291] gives 1.01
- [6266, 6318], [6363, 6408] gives 1.02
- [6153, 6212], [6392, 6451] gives 1.11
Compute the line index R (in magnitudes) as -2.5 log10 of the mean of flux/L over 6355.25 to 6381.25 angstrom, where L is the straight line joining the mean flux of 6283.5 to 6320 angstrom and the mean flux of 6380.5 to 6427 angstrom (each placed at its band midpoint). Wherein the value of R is -0.02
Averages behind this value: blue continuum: 5.59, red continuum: 5.68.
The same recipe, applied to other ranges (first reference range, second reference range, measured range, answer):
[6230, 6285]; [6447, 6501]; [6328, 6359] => -0.09 mag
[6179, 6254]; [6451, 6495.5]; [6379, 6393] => 0.12 mag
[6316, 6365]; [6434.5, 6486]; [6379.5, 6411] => 0.08 mag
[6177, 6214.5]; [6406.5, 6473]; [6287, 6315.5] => 0.02 mag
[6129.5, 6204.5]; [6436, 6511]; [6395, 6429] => 0.03 mag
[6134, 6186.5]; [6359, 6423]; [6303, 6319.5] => -0.02 mag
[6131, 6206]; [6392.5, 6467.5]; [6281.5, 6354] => 0.00 mag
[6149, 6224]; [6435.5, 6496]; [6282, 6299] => 0.02 mag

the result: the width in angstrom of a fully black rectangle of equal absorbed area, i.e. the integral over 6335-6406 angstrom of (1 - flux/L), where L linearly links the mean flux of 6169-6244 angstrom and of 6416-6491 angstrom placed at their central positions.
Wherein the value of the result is 1.07 angstrom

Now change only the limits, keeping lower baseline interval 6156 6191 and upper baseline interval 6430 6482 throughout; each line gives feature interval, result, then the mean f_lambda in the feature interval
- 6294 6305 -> 0.2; 5.52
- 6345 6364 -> -0.9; 6.05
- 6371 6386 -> 1.0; 5.47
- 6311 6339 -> -0.5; 5.78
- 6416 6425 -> 0.3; 5.82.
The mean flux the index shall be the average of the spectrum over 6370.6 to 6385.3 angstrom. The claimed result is 5.47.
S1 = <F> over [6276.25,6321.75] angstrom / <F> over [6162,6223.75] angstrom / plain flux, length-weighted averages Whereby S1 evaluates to 1.06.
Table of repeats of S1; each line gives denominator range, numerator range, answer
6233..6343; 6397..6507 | 1.13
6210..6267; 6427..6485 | 1.23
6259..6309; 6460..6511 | 1.17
